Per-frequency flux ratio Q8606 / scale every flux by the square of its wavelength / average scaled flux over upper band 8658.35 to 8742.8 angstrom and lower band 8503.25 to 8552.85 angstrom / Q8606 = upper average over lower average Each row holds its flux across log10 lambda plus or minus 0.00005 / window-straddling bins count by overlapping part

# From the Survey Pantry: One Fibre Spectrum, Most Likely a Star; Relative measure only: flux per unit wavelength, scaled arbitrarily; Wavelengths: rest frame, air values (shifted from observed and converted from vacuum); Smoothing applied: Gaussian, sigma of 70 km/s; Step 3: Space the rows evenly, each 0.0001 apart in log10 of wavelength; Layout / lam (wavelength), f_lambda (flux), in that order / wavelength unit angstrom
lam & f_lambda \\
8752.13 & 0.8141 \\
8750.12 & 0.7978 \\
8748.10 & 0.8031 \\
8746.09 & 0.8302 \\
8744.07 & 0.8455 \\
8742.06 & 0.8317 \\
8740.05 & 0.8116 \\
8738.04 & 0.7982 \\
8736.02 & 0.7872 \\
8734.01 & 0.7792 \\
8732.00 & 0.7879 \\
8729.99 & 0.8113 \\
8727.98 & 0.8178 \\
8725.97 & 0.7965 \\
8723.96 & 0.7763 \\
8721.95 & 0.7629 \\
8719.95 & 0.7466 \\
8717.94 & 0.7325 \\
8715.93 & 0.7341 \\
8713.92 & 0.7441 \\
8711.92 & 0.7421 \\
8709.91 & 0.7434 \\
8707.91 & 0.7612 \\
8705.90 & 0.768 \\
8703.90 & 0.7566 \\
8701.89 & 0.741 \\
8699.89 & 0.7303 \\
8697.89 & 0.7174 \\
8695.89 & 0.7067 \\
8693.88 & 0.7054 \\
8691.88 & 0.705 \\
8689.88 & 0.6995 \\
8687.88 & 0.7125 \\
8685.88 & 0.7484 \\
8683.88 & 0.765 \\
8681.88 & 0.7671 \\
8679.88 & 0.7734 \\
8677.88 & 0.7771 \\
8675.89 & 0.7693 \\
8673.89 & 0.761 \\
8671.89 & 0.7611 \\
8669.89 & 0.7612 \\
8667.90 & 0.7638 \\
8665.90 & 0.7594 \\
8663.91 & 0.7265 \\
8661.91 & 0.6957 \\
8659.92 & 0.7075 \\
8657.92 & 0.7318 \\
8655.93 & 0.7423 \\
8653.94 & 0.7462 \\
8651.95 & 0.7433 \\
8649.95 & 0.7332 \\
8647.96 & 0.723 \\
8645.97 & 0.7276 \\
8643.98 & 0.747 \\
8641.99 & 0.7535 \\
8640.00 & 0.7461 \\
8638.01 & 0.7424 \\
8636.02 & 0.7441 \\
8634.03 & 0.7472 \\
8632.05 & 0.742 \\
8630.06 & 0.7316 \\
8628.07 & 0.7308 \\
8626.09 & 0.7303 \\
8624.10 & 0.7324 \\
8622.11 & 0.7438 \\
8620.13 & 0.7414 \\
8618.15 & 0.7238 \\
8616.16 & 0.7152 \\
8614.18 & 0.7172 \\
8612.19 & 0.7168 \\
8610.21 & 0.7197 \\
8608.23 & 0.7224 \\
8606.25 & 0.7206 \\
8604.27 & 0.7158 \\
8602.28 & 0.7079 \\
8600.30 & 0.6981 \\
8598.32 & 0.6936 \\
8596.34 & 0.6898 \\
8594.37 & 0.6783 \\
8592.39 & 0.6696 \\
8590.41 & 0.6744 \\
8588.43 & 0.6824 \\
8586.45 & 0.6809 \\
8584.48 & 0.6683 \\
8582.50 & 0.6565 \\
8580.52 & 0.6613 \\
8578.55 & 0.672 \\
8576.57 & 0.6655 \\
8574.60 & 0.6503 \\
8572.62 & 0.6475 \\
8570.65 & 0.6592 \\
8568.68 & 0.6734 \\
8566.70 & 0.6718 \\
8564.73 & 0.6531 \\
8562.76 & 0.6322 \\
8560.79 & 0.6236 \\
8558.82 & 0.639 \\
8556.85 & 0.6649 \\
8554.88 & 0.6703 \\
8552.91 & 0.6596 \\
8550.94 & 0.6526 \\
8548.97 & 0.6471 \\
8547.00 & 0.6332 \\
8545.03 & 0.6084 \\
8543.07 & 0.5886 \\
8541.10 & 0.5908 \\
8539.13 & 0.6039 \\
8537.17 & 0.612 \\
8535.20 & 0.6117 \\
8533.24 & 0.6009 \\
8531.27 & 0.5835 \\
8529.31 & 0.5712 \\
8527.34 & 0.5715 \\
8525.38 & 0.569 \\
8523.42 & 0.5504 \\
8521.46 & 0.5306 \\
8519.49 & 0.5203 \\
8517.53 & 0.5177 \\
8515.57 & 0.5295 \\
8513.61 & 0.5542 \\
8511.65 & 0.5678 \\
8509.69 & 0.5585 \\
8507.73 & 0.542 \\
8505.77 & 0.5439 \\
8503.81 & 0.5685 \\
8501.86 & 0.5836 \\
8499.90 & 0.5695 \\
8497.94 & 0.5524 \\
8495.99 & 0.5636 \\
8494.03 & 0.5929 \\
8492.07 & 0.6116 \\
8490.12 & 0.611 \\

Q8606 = 1.36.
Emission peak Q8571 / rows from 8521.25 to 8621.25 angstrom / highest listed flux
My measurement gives 0.7414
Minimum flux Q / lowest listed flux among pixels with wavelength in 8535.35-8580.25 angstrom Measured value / 0.5886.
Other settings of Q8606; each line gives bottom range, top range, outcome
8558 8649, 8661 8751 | 1.12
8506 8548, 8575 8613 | 1.22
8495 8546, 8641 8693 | 1.35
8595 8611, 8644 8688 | 1.07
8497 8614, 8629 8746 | 1.23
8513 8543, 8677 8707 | 1.35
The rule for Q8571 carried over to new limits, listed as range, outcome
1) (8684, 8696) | 0.7484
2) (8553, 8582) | 0.6734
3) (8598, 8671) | 0.7638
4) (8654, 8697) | 0.7771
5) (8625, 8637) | 0.7472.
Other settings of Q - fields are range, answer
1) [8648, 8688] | 0.6957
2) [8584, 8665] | 0.6683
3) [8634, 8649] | 0.723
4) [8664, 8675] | 0.7594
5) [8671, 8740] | 0.6995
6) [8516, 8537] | 0.5177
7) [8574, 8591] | 0.6503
